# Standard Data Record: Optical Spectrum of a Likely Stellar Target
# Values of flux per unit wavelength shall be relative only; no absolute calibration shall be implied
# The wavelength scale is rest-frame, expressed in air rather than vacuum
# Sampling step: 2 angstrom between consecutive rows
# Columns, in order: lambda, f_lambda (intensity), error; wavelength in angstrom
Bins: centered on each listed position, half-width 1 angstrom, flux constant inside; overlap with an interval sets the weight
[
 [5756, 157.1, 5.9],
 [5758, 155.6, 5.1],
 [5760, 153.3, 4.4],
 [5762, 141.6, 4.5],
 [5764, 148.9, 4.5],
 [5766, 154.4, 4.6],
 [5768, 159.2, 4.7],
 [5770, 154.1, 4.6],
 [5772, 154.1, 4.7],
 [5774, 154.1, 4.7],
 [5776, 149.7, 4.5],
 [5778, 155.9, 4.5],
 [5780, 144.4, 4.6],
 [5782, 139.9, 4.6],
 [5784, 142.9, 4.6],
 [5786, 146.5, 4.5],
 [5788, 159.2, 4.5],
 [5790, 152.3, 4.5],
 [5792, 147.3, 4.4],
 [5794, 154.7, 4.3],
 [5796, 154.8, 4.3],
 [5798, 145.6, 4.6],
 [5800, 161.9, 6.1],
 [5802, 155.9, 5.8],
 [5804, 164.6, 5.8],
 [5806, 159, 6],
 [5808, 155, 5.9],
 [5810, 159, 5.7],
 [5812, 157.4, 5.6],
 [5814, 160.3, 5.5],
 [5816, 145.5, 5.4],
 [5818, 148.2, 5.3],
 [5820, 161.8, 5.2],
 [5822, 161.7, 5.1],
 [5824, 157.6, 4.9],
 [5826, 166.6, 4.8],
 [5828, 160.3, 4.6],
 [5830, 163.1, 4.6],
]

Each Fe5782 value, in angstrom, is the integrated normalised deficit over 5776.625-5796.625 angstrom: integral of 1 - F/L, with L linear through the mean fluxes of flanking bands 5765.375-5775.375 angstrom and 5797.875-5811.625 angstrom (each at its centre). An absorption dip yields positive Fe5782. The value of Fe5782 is 0.9 angstrom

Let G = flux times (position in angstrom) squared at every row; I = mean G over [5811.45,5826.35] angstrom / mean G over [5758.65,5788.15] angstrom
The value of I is 1.06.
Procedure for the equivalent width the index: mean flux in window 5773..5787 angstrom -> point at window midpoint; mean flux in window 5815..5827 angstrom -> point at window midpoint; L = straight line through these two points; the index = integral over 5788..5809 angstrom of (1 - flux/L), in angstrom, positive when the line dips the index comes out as -0.5 angstrom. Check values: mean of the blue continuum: 148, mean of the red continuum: 157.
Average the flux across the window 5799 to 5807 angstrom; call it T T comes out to 160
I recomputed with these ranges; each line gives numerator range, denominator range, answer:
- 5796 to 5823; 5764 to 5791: 1.05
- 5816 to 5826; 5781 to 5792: 1.07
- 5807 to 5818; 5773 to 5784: 1.06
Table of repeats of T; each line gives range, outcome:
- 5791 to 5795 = 151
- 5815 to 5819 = 147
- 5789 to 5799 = 151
